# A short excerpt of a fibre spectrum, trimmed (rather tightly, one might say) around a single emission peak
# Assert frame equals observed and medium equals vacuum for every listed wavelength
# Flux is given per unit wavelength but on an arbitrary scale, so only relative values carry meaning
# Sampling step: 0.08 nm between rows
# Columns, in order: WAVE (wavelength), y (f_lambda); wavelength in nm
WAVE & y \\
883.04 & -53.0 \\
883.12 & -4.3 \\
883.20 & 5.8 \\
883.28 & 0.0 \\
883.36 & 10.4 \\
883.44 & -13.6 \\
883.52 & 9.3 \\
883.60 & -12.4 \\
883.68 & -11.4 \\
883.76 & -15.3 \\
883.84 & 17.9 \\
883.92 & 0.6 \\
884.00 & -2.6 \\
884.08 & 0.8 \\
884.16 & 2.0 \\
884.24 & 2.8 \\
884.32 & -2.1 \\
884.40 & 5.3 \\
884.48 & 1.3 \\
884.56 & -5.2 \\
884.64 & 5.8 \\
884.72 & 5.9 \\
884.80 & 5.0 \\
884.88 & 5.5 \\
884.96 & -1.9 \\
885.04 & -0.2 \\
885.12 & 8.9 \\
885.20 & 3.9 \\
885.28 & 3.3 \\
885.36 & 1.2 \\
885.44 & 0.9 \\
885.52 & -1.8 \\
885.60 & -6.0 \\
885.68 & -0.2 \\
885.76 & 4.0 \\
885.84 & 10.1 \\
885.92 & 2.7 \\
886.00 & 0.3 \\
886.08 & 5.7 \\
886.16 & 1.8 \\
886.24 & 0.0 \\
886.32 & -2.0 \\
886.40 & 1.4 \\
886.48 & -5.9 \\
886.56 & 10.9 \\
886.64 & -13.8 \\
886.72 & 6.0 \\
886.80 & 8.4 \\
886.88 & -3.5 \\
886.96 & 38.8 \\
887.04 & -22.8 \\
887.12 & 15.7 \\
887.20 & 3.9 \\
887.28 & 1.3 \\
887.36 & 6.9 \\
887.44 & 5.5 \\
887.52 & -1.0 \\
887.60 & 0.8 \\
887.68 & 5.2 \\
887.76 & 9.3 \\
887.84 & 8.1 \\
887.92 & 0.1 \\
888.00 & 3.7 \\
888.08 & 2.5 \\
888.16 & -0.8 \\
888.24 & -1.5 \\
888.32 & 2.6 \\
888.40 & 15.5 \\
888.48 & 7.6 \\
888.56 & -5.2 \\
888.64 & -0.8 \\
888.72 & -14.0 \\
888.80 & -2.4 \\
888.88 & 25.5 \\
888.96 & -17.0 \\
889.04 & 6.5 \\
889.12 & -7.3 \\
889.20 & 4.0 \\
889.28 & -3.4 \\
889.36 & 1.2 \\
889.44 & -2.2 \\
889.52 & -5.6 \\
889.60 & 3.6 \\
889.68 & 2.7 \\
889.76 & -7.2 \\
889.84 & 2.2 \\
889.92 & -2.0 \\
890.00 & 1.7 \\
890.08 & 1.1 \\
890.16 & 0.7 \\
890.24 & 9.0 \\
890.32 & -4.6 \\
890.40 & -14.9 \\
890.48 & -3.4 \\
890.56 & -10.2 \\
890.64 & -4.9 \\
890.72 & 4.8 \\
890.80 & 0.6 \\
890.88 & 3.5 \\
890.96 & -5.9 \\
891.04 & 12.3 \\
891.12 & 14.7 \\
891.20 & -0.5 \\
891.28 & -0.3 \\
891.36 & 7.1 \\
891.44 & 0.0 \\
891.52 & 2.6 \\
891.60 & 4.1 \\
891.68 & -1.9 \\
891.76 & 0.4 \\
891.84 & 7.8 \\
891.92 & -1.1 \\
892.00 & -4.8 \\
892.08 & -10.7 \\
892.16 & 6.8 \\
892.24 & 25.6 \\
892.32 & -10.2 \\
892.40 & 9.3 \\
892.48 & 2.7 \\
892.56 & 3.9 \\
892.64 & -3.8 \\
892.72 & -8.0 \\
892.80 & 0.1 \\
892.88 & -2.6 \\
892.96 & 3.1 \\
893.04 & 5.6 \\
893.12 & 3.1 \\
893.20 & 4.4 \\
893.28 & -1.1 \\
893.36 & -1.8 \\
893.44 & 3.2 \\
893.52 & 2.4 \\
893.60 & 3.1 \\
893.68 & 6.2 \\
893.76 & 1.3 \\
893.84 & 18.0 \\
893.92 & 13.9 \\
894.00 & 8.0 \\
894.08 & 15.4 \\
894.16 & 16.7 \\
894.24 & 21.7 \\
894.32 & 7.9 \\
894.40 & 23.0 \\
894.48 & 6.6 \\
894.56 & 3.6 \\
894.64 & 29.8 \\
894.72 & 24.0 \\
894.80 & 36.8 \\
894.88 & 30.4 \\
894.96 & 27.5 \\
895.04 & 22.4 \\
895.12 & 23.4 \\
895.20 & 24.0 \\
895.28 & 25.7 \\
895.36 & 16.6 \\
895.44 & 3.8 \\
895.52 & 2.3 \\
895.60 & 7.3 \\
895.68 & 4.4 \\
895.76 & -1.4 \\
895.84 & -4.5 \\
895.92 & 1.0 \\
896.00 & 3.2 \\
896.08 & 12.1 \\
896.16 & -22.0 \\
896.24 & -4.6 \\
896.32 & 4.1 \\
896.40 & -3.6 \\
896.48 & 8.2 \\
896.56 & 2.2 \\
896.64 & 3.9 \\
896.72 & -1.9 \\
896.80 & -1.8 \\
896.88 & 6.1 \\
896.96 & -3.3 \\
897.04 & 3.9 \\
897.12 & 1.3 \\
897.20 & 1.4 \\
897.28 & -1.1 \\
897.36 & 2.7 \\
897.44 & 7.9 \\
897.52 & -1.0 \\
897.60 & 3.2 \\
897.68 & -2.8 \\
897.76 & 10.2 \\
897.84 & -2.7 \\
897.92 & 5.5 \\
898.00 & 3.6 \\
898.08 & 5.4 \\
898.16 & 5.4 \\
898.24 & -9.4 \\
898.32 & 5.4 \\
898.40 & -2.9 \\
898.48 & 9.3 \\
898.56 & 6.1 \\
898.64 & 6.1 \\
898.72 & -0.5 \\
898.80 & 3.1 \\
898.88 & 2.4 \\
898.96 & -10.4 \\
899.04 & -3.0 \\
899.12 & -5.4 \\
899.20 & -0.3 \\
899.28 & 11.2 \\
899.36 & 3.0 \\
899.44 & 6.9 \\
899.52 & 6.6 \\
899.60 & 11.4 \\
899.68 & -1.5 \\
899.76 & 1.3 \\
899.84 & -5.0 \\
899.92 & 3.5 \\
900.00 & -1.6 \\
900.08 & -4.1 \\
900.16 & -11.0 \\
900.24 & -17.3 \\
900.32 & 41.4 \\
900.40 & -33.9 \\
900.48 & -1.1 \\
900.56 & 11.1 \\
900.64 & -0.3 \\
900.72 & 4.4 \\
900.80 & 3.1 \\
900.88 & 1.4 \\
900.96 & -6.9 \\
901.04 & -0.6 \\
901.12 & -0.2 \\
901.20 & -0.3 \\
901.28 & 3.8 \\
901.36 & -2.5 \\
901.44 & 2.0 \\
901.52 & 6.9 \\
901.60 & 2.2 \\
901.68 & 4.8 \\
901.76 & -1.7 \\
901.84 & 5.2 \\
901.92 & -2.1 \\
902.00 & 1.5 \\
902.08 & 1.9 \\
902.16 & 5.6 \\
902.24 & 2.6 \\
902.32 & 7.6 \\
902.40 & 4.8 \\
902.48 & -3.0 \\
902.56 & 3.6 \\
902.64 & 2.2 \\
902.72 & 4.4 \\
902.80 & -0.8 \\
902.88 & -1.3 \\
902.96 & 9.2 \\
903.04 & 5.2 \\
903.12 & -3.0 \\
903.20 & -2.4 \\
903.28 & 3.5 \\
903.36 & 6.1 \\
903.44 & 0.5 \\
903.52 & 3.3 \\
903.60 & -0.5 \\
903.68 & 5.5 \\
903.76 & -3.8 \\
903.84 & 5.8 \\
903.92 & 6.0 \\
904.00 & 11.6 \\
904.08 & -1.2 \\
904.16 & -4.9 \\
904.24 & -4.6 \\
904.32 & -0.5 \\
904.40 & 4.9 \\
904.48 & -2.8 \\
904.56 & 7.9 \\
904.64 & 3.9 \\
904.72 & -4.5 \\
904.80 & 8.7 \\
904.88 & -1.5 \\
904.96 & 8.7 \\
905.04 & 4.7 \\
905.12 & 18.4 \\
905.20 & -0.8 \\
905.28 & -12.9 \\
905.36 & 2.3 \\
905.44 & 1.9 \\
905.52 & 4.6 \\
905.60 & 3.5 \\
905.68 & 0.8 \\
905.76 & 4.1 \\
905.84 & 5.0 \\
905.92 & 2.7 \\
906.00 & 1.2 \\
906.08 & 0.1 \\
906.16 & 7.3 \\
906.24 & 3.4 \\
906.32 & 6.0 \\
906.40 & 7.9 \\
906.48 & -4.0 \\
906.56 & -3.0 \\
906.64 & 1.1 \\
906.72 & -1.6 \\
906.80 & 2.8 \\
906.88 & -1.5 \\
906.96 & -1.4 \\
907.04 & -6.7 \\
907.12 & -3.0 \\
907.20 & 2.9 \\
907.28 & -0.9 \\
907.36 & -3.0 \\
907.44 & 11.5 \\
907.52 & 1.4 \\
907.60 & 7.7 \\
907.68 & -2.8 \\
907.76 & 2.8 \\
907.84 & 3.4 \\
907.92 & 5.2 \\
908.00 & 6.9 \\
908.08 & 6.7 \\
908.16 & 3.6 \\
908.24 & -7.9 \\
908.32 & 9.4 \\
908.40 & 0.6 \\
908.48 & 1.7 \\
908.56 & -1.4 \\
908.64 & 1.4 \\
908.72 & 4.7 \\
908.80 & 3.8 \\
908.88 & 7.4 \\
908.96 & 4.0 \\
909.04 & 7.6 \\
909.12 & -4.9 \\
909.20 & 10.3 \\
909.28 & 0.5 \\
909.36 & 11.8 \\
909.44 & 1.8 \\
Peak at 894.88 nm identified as [O II]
